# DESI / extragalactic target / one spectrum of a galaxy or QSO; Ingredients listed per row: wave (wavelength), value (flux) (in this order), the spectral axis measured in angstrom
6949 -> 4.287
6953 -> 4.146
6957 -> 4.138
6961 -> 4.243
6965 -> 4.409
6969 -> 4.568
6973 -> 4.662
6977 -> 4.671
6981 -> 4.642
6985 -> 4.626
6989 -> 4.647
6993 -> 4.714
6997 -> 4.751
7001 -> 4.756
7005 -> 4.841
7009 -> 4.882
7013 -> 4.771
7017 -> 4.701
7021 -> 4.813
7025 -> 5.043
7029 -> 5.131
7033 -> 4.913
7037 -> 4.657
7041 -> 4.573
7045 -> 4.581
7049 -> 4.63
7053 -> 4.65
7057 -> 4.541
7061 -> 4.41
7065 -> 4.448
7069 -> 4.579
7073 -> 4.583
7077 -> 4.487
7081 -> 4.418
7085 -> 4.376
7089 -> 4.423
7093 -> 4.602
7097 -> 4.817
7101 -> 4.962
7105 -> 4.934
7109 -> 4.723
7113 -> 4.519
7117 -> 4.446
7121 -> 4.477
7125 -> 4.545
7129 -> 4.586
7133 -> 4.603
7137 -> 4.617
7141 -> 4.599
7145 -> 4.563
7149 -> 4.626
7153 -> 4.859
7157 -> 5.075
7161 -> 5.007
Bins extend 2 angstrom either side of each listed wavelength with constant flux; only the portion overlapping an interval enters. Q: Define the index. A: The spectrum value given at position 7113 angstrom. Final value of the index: 4.519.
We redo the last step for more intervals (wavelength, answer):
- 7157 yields 5.075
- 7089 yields 4.423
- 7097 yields 4.817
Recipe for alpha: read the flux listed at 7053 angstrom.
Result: 4.65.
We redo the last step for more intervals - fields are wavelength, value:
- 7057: 4.541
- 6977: 4.671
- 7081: 4.418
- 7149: 4.626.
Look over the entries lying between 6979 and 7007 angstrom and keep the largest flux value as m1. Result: 4.841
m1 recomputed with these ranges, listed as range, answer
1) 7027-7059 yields 5.131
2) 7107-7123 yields 4.723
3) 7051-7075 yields 4.65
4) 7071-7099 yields 4.817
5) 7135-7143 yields 4.617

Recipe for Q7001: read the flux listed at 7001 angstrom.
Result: 4.756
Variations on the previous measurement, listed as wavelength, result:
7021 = 4.813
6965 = 4.409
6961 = 4.243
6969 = 4.568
